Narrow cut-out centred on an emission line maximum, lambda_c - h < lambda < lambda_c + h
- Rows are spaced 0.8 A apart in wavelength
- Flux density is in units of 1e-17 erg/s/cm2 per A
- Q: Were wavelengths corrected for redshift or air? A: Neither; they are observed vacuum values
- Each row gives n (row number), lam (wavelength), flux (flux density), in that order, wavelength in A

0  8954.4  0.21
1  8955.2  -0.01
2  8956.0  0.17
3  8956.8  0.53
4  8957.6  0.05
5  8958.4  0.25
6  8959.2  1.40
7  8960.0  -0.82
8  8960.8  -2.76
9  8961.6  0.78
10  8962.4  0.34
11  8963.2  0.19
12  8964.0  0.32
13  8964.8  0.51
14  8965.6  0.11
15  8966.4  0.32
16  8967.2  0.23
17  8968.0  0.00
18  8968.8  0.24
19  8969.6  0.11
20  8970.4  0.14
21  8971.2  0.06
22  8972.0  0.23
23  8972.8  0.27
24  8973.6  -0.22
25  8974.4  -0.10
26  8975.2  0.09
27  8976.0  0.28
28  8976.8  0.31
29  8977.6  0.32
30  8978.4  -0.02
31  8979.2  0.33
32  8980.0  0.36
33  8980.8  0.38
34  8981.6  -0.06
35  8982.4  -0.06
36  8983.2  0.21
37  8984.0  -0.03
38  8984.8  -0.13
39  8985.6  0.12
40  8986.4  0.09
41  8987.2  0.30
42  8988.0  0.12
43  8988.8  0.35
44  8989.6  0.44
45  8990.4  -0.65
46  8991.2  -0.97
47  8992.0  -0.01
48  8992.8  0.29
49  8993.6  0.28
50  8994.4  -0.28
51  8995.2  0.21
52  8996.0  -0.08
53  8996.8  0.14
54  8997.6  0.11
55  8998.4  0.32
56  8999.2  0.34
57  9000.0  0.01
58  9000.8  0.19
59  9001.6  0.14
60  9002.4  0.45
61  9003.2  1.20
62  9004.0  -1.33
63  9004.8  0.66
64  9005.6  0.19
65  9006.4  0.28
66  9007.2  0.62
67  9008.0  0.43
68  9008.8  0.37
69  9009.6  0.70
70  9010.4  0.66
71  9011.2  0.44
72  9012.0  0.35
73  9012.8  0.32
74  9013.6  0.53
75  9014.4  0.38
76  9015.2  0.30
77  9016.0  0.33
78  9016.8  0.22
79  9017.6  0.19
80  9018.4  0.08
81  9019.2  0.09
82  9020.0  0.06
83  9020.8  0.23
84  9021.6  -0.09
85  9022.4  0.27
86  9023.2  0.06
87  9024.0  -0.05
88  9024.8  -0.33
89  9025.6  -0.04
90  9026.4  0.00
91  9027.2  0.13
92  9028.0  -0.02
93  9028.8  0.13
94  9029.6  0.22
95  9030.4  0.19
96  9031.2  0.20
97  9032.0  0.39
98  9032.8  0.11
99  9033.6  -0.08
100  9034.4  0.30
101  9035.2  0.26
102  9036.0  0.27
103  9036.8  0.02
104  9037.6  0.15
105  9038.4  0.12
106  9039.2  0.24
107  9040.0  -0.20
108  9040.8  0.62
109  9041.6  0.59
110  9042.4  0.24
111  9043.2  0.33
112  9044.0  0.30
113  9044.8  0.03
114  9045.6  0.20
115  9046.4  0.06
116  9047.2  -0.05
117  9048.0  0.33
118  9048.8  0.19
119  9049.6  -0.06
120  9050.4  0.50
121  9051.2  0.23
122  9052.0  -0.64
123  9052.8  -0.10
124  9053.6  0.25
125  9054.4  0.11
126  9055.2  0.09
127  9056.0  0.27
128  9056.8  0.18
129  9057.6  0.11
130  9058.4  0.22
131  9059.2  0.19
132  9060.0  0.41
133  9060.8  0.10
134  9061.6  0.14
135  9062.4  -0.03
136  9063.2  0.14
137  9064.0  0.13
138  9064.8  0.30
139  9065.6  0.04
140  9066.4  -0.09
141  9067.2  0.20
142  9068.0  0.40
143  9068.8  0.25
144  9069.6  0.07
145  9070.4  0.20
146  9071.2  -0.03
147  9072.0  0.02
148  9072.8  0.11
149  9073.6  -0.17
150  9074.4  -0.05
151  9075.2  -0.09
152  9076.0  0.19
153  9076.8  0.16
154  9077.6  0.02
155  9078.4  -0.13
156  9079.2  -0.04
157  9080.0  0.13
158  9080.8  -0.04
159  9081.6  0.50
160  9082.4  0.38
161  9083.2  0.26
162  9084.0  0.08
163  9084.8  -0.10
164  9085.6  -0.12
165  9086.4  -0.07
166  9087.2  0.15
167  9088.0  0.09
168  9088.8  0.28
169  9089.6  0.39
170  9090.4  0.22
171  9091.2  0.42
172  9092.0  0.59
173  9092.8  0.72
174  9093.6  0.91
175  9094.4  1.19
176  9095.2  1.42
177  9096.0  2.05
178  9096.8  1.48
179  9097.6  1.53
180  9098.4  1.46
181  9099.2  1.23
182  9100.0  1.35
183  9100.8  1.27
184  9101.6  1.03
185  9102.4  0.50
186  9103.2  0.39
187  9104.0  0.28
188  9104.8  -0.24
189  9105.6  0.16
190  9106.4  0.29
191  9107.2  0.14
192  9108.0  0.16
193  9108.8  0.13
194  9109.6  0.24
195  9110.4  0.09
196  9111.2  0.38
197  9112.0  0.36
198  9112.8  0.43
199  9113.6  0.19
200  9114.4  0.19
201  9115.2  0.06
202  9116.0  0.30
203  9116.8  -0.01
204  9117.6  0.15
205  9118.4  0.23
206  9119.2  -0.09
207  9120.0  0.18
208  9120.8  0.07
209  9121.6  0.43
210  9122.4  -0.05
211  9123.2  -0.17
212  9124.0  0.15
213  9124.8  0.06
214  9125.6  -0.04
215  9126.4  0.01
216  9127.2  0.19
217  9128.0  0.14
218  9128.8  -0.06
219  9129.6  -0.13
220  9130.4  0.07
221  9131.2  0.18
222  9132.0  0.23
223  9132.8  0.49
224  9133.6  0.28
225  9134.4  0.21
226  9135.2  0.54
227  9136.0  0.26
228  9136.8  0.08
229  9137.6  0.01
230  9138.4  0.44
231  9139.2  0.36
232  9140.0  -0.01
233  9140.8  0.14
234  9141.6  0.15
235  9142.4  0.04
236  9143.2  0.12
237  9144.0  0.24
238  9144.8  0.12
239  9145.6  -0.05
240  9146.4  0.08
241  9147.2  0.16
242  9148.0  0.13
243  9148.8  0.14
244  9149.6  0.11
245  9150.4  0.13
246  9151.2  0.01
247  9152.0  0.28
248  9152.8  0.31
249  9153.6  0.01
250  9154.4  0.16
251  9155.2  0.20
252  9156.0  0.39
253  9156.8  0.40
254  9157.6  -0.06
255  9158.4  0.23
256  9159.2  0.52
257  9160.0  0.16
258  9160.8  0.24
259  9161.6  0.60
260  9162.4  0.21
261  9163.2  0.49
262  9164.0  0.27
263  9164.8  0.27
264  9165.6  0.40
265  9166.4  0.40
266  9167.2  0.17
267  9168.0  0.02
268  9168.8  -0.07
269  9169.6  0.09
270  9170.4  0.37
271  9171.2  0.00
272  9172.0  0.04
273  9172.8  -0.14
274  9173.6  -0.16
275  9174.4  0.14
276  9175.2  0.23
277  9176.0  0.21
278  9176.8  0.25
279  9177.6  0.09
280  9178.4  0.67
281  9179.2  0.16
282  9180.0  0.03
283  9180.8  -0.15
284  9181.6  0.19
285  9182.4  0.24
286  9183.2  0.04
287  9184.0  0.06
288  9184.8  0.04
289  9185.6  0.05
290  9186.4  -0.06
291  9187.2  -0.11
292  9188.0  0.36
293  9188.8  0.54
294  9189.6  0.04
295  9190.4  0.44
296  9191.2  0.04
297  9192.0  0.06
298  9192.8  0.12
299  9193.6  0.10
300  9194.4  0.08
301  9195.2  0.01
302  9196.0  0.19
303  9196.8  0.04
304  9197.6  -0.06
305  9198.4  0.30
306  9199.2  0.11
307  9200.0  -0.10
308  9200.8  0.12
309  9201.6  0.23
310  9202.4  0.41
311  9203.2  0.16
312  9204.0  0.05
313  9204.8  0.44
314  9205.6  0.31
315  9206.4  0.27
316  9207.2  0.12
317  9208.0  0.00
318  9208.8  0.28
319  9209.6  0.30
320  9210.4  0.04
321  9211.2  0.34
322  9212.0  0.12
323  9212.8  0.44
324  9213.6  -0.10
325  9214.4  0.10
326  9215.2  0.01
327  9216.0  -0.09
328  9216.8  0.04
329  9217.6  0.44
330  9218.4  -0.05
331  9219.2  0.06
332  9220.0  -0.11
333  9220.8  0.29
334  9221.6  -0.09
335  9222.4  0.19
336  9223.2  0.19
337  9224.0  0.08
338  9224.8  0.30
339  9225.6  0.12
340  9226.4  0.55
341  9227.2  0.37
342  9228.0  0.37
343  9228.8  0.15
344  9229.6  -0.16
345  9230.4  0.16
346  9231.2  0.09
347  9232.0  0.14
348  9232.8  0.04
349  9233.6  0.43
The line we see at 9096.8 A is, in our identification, [O III]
